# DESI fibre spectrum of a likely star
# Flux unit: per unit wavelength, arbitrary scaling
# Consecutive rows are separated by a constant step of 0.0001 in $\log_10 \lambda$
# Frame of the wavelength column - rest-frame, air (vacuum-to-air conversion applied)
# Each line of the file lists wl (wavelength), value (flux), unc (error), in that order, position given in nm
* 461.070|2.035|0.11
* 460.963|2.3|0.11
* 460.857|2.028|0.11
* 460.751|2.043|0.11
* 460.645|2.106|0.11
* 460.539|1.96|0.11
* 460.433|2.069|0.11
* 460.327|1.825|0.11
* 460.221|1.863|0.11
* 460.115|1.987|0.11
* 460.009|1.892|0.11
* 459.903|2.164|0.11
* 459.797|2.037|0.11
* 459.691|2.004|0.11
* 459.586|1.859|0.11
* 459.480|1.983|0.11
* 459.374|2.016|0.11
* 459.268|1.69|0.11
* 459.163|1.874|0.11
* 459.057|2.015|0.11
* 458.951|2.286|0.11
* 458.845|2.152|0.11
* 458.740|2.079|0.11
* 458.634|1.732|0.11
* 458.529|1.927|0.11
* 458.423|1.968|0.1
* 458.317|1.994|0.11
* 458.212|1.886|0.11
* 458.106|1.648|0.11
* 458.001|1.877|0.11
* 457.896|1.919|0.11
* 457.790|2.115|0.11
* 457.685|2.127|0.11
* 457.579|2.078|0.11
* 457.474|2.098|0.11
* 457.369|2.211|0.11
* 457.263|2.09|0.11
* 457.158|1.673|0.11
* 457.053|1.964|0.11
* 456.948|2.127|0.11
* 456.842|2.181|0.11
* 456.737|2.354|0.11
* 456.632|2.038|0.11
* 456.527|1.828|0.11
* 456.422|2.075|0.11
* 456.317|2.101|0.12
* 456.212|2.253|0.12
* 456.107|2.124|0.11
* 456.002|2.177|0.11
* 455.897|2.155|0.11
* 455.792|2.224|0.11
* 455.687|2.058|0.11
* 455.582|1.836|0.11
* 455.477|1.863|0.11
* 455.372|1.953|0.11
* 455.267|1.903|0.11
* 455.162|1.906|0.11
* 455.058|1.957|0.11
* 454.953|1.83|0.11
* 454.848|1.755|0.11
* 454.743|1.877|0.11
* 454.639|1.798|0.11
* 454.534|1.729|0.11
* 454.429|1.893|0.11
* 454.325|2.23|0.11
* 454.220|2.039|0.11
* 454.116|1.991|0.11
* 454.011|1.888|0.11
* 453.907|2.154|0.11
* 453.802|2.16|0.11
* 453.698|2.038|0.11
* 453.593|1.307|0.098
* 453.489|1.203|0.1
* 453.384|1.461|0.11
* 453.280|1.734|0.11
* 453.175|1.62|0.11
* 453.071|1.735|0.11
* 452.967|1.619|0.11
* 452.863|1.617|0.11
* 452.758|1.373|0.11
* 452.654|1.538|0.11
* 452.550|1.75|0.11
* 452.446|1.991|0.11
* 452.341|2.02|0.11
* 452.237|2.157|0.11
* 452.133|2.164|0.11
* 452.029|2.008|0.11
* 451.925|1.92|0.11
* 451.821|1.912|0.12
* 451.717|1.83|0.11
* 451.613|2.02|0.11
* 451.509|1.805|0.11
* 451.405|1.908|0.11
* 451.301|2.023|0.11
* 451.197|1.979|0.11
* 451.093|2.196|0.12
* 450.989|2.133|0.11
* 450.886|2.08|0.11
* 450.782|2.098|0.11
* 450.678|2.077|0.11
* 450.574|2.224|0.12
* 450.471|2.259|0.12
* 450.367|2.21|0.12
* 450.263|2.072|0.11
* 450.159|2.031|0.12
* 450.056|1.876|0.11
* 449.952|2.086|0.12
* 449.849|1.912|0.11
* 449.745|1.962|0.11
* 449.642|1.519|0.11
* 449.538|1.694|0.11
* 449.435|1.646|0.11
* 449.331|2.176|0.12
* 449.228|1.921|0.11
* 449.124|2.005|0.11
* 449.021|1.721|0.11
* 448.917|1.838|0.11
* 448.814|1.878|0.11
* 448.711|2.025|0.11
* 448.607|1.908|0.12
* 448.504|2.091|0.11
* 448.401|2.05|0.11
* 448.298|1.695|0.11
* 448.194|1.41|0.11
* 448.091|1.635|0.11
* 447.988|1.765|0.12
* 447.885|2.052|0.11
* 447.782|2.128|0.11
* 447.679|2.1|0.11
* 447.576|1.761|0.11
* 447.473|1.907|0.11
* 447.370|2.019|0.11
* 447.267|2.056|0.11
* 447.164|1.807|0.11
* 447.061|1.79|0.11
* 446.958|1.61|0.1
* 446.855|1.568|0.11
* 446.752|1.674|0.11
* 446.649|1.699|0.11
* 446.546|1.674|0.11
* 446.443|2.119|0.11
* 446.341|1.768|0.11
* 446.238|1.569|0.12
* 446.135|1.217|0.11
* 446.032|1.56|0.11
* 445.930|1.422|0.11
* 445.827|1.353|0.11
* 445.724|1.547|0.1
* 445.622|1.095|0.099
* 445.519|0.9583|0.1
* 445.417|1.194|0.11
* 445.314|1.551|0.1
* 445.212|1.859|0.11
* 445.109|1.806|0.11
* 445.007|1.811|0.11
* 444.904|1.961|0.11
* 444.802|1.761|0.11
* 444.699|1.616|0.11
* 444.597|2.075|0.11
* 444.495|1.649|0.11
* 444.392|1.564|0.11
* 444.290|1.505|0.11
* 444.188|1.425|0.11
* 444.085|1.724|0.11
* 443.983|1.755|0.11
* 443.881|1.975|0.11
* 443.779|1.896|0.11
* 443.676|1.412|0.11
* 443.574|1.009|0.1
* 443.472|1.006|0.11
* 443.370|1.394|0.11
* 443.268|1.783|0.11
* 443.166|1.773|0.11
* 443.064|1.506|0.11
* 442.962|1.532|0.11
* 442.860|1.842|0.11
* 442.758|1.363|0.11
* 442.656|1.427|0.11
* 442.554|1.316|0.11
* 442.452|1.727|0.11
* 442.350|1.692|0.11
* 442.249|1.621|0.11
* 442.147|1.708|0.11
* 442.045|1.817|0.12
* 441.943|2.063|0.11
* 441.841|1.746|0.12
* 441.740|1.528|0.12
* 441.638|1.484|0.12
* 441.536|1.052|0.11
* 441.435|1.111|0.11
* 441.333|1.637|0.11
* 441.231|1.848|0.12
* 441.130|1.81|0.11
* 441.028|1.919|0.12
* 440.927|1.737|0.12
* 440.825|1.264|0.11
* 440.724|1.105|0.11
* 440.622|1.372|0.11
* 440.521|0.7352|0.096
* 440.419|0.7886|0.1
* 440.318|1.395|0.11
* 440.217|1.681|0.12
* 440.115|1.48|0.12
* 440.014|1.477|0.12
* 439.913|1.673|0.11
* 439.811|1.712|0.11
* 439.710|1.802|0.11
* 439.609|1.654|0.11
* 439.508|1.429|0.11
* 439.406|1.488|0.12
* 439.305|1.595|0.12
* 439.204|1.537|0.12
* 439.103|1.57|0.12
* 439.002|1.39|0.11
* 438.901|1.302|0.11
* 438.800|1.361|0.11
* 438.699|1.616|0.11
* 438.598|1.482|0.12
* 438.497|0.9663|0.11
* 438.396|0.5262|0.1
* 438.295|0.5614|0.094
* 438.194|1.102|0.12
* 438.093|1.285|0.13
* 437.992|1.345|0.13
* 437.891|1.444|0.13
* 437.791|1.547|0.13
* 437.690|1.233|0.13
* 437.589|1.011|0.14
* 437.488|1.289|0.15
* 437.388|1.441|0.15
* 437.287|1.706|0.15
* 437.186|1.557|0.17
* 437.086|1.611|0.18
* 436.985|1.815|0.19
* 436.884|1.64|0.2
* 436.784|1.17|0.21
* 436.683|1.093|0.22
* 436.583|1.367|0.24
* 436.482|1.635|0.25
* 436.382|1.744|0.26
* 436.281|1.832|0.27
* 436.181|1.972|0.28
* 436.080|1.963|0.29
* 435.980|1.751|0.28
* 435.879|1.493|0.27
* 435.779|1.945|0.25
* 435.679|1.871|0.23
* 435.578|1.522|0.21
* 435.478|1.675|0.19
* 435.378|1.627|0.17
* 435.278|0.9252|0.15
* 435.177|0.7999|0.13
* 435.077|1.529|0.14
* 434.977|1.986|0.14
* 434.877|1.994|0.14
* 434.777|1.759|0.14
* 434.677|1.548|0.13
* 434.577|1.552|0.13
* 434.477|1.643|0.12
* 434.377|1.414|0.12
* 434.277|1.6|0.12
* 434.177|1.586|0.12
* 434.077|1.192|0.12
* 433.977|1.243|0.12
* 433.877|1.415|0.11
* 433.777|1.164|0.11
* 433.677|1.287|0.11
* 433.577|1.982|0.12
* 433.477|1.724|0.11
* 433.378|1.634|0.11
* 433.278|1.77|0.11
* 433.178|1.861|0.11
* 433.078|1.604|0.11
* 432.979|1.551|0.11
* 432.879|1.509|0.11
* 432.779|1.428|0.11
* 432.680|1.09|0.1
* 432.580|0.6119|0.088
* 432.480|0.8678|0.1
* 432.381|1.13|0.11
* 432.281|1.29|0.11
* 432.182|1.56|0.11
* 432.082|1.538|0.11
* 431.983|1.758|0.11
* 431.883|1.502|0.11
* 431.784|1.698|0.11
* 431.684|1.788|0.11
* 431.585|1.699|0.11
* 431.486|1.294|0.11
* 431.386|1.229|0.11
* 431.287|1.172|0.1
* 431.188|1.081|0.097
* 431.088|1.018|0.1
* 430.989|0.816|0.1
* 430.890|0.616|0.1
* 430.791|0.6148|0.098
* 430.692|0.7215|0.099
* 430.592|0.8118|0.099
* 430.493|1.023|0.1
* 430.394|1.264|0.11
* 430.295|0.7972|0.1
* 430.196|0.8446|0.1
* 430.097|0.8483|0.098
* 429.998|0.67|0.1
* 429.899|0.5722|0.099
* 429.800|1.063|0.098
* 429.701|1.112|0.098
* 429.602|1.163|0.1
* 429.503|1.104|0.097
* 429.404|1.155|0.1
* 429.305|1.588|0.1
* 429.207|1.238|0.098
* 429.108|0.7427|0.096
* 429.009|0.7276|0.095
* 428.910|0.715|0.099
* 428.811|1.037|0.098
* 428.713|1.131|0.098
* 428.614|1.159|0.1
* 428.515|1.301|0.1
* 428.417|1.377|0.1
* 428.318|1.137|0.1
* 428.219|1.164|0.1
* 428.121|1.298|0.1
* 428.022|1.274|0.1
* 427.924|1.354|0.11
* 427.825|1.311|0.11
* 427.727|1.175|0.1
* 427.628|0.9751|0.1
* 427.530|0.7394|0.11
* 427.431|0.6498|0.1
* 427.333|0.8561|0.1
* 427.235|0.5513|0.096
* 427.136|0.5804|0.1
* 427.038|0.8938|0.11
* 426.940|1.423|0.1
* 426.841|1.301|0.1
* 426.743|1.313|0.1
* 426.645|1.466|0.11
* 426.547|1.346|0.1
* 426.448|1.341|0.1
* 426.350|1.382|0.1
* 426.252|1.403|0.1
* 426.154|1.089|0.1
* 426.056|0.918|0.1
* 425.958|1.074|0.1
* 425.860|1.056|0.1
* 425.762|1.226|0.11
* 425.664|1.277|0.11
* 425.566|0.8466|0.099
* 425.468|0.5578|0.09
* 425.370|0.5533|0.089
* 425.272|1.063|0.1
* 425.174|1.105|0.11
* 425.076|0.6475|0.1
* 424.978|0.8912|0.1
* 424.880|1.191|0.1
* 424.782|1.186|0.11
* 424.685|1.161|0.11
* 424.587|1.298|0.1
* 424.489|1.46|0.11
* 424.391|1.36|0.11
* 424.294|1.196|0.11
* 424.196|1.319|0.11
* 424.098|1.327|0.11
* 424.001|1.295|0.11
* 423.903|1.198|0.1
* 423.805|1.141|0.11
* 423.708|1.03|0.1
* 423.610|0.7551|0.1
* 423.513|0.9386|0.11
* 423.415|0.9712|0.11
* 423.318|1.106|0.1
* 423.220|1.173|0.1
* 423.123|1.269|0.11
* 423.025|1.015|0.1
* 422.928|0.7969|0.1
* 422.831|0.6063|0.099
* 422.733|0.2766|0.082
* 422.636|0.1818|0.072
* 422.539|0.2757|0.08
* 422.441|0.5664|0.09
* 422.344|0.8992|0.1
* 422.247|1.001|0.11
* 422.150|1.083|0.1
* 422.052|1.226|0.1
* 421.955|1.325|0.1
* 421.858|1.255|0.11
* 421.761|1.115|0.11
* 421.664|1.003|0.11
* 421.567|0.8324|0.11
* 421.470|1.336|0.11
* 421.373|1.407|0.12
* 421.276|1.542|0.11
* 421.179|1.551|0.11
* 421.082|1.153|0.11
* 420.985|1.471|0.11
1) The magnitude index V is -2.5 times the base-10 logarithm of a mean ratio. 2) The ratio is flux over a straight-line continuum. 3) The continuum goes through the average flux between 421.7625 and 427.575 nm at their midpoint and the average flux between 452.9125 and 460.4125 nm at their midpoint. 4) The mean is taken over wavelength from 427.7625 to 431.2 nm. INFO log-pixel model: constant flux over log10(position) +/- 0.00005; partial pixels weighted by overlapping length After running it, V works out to 0.135 mag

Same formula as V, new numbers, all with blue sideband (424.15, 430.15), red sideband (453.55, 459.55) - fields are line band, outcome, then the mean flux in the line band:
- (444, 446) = 0.04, 1.58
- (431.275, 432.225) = -0.25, 1.54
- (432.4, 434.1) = -0.11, 1.41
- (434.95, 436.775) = -0.17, 1.58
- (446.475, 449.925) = -0.07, 1.84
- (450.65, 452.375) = -0.11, 2.02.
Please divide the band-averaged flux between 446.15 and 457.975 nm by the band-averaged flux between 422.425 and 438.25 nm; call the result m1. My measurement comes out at 1.56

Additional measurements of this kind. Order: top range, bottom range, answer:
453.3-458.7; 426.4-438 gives 1.50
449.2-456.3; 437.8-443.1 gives 1.32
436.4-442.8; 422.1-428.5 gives 1.38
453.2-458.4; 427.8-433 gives 1.72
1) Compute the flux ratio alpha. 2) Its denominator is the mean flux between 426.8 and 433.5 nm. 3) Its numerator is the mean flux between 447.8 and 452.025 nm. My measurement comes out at 1.69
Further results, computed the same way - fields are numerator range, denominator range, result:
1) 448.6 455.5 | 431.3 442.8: 1.28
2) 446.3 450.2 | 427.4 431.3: 1.83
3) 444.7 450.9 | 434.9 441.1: 1.24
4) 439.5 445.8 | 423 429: 1.41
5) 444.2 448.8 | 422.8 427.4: 1.58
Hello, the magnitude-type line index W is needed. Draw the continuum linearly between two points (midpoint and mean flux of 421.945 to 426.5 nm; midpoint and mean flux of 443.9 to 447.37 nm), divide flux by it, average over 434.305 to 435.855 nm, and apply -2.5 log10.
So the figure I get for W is -0.188 mag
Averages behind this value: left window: 1.02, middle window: 1.59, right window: 1.64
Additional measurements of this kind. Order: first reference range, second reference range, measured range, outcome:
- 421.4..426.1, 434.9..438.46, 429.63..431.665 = 0.27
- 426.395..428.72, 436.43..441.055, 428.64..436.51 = -0.07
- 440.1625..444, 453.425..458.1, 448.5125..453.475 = -0.05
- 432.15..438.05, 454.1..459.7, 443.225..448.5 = 0.05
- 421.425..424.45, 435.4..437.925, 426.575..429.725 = 0.11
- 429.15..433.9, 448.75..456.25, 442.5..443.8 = 0.10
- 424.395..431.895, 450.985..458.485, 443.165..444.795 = -0.01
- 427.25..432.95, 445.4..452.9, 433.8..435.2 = -0.19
